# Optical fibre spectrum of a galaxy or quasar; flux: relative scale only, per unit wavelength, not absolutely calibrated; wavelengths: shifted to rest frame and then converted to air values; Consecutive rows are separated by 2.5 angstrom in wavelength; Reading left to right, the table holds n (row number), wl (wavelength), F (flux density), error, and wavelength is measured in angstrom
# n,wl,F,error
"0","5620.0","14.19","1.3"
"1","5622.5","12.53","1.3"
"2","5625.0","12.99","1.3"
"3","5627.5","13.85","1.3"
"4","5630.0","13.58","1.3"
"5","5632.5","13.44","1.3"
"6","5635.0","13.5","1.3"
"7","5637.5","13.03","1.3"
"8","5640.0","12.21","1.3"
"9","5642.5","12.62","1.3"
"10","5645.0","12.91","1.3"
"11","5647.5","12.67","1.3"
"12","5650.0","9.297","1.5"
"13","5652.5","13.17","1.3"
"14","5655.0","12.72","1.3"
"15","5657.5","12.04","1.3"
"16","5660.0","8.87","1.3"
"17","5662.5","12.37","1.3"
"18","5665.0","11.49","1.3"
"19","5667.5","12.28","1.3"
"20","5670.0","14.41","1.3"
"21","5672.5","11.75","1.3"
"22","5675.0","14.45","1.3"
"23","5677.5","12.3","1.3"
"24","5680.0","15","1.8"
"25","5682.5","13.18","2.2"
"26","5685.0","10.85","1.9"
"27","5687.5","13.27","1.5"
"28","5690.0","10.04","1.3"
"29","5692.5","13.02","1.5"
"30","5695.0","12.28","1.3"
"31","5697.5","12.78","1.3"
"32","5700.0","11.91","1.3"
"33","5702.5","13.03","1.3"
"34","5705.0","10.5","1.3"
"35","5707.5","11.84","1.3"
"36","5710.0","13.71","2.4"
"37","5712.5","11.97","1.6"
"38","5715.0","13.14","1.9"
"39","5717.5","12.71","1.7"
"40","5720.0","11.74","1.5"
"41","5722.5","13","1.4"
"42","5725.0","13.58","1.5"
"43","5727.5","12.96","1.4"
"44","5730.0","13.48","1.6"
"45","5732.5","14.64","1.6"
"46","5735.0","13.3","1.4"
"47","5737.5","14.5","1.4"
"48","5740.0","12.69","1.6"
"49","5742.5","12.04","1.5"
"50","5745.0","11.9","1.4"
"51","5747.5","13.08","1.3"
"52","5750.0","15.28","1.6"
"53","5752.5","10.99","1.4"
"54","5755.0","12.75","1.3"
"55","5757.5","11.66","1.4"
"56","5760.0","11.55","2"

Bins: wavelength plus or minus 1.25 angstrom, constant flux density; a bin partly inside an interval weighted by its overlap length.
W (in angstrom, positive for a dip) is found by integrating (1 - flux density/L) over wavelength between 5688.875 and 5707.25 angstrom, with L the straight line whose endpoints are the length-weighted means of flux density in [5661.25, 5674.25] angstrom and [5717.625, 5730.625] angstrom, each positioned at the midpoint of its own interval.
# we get 1.1 angstrom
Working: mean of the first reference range 12.5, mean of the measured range 11.9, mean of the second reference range 12.9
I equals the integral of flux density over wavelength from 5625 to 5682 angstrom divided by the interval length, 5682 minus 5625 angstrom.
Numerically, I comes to 12.6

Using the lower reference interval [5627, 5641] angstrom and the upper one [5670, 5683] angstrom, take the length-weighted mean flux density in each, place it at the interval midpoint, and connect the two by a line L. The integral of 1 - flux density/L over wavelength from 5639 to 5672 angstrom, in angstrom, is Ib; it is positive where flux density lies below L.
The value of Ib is 3.2 angstrom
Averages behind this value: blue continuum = 13.3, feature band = 12.1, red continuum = 13.4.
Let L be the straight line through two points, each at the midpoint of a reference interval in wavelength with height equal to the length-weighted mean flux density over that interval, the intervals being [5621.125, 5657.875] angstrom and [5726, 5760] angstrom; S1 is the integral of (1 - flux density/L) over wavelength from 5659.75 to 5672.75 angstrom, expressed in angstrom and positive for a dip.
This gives 0.7 angstrom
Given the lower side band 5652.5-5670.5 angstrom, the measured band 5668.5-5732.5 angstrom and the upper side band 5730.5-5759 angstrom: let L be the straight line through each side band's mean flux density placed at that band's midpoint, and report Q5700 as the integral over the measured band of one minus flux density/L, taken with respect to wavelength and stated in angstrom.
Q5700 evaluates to -1.3 angstrom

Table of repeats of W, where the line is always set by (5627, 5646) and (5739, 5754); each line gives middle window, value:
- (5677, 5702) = 0.80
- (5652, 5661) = 0.95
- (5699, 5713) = 0.72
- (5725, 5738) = -1.01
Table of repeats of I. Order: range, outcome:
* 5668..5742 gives 12.8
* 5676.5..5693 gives 12.5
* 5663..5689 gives 12.9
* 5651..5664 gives 11.8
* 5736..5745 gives 12.9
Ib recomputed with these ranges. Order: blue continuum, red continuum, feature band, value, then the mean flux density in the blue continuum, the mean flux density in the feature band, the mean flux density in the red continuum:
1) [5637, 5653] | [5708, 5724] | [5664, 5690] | -0.8 angstrom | 12.2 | 12.8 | 12.7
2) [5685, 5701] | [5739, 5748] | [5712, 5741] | -2.1 angstrom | 12.1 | 13.2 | 12.4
